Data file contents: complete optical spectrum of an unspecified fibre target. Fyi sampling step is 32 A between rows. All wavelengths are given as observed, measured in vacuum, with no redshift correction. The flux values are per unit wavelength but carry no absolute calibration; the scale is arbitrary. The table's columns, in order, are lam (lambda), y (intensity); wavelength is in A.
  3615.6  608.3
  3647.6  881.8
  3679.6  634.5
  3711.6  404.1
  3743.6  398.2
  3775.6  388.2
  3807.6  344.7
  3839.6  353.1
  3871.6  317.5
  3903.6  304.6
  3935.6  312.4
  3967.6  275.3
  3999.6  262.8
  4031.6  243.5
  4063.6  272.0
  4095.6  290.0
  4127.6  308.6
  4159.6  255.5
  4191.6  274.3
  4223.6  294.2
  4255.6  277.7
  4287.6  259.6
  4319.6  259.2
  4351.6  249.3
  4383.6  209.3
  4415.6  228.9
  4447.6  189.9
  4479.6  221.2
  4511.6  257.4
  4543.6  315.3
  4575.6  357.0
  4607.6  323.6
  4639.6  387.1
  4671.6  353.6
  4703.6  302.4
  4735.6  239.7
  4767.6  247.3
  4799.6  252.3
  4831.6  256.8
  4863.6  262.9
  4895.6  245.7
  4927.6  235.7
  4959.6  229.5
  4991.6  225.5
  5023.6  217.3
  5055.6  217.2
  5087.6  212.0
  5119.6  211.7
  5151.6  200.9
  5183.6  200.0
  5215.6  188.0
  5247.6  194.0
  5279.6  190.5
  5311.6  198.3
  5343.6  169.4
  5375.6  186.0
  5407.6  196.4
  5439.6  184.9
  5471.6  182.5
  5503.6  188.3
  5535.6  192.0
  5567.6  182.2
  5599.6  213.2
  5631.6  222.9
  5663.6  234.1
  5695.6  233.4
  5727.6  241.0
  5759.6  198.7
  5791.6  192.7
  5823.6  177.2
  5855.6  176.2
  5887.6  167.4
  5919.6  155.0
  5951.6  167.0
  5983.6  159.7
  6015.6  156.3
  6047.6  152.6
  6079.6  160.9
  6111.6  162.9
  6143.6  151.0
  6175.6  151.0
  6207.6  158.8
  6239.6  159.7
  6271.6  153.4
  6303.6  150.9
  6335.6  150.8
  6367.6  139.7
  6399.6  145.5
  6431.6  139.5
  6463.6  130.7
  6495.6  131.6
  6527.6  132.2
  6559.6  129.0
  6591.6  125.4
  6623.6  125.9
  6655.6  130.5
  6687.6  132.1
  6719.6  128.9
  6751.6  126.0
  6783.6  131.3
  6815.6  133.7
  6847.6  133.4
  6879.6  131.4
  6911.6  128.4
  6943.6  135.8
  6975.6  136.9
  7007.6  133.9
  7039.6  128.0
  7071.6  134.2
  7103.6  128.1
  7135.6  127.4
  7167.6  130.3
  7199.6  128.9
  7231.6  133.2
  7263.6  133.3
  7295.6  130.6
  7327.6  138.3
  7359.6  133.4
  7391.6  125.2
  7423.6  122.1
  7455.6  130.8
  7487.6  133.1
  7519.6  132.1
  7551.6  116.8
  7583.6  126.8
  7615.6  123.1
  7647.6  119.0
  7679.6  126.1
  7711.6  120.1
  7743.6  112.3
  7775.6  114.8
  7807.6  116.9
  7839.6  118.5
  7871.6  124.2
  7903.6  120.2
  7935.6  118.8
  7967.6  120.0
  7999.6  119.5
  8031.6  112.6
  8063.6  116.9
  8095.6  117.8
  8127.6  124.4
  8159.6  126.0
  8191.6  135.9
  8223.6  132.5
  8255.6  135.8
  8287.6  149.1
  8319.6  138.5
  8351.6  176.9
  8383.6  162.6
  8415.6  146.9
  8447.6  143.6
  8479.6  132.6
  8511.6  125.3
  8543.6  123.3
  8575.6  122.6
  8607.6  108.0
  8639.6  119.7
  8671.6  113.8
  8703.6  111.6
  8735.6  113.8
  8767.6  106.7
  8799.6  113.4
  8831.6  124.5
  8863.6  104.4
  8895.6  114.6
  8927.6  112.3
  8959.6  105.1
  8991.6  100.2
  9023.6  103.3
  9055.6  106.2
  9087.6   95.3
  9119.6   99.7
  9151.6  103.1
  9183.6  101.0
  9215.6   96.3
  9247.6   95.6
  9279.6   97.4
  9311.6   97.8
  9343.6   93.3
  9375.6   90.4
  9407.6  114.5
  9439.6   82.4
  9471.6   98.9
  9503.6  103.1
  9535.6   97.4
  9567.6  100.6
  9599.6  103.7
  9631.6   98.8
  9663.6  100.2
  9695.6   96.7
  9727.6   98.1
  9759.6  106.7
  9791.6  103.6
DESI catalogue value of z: 2.00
